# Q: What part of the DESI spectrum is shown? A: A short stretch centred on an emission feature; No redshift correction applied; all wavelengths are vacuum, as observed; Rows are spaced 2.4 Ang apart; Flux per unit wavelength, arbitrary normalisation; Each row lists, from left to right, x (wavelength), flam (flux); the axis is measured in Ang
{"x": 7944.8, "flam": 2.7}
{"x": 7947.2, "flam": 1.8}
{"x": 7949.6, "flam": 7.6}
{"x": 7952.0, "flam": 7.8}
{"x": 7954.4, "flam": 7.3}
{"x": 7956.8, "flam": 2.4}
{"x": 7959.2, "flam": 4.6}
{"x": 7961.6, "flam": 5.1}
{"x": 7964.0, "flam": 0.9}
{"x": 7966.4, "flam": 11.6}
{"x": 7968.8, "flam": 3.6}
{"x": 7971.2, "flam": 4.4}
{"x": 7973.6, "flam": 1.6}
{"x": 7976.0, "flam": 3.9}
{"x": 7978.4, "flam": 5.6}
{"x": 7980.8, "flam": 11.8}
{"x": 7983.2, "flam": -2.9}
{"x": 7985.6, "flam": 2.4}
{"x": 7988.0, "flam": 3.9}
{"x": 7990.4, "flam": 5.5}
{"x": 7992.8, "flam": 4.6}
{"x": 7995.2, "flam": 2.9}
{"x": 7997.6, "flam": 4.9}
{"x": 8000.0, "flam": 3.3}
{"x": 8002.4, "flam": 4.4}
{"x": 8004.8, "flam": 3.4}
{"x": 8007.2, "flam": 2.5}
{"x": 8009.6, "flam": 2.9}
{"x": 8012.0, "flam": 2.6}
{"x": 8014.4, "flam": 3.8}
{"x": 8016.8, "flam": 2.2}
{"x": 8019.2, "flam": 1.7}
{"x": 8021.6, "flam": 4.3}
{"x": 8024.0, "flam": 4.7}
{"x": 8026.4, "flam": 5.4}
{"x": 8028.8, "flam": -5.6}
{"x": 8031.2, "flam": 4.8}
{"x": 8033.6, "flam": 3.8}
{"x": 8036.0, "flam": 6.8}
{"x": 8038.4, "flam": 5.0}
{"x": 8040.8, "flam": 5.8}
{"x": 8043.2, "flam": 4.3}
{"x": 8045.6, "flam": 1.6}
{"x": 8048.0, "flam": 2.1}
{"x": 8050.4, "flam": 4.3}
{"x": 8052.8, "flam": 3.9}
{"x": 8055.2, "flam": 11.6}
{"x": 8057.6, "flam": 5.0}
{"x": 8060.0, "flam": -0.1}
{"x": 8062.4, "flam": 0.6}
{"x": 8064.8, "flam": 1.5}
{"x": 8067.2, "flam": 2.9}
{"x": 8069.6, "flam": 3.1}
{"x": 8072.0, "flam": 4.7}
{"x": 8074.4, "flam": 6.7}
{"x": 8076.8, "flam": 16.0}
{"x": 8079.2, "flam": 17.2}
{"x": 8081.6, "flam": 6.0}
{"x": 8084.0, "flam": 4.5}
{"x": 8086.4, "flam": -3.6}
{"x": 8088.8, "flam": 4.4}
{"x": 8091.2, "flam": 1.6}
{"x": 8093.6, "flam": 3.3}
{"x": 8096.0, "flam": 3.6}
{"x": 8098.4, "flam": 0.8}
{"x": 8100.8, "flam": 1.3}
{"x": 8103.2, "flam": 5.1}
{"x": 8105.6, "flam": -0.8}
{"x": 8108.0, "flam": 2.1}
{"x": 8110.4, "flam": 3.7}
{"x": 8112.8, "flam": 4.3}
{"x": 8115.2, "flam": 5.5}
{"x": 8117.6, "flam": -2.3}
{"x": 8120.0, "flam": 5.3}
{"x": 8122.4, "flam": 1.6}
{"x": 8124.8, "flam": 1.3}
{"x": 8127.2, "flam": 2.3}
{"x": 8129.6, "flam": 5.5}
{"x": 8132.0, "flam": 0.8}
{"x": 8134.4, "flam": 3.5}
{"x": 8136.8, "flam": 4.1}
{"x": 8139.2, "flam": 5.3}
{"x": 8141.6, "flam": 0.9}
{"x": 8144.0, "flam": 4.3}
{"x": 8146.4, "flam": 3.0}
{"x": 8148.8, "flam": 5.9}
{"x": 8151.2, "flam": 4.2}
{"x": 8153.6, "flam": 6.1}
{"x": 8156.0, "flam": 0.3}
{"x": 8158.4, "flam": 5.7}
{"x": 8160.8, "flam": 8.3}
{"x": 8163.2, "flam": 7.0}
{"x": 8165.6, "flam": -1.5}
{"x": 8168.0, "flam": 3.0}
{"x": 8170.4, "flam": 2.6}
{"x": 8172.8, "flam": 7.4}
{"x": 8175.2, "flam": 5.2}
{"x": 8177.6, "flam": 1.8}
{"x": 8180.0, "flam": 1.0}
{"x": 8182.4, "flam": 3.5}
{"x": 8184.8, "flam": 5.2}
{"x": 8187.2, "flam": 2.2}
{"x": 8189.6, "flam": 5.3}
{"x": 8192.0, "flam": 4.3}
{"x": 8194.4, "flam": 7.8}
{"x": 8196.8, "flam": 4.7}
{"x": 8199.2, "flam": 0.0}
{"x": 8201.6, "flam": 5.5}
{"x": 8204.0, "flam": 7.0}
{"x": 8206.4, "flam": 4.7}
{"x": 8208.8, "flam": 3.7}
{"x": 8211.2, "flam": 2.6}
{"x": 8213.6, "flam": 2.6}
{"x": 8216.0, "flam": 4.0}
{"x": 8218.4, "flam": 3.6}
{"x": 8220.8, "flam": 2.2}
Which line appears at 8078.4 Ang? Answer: H-gamma 4340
